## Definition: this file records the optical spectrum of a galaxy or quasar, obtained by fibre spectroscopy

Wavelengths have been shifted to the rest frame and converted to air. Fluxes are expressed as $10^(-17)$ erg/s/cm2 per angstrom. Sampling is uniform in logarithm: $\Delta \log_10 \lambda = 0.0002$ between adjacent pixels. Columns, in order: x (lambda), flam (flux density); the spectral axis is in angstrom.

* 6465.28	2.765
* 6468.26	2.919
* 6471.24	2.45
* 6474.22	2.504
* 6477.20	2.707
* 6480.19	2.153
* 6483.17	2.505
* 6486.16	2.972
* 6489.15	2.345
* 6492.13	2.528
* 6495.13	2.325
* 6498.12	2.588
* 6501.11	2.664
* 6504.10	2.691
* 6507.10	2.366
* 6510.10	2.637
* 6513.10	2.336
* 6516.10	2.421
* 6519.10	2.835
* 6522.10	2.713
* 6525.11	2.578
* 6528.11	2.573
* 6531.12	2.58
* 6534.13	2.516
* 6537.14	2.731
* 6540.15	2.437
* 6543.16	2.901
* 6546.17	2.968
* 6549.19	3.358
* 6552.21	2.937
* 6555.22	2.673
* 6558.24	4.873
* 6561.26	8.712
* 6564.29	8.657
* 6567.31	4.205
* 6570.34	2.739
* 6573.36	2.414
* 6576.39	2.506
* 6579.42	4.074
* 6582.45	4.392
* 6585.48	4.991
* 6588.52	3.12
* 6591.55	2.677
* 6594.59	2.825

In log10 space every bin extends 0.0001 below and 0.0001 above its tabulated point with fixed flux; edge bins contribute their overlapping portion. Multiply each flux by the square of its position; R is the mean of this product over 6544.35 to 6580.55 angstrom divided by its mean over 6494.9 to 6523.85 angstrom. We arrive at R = 1.65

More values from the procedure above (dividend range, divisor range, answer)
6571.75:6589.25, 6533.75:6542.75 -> 1.40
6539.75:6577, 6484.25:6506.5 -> 1.60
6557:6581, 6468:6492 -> 1.92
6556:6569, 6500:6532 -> 2.49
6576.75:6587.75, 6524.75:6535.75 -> 1.66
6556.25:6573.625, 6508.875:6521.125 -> 2.14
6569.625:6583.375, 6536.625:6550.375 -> 1.12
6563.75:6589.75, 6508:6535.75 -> 1.57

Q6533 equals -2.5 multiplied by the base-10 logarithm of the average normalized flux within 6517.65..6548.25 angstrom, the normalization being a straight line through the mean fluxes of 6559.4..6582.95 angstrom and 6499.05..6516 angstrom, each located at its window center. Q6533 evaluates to 0.25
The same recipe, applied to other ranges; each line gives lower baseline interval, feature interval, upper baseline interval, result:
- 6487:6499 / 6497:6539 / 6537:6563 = 0.17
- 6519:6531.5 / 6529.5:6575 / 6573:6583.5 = -0.23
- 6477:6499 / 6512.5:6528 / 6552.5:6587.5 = 0.26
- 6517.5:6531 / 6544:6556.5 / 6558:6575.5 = 0.37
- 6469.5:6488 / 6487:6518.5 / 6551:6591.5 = 0.19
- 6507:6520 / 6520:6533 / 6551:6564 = 0.25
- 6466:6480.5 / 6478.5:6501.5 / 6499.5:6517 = 0.02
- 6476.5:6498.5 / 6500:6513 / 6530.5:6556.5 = 0.02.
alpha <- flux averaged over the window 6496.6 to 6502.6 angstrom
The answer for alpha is 2.63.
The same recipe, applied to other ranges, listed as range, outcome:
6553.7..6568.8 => 5.83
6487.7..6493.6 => 2.44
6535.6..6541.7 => 2.59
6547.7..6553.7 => 3.15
